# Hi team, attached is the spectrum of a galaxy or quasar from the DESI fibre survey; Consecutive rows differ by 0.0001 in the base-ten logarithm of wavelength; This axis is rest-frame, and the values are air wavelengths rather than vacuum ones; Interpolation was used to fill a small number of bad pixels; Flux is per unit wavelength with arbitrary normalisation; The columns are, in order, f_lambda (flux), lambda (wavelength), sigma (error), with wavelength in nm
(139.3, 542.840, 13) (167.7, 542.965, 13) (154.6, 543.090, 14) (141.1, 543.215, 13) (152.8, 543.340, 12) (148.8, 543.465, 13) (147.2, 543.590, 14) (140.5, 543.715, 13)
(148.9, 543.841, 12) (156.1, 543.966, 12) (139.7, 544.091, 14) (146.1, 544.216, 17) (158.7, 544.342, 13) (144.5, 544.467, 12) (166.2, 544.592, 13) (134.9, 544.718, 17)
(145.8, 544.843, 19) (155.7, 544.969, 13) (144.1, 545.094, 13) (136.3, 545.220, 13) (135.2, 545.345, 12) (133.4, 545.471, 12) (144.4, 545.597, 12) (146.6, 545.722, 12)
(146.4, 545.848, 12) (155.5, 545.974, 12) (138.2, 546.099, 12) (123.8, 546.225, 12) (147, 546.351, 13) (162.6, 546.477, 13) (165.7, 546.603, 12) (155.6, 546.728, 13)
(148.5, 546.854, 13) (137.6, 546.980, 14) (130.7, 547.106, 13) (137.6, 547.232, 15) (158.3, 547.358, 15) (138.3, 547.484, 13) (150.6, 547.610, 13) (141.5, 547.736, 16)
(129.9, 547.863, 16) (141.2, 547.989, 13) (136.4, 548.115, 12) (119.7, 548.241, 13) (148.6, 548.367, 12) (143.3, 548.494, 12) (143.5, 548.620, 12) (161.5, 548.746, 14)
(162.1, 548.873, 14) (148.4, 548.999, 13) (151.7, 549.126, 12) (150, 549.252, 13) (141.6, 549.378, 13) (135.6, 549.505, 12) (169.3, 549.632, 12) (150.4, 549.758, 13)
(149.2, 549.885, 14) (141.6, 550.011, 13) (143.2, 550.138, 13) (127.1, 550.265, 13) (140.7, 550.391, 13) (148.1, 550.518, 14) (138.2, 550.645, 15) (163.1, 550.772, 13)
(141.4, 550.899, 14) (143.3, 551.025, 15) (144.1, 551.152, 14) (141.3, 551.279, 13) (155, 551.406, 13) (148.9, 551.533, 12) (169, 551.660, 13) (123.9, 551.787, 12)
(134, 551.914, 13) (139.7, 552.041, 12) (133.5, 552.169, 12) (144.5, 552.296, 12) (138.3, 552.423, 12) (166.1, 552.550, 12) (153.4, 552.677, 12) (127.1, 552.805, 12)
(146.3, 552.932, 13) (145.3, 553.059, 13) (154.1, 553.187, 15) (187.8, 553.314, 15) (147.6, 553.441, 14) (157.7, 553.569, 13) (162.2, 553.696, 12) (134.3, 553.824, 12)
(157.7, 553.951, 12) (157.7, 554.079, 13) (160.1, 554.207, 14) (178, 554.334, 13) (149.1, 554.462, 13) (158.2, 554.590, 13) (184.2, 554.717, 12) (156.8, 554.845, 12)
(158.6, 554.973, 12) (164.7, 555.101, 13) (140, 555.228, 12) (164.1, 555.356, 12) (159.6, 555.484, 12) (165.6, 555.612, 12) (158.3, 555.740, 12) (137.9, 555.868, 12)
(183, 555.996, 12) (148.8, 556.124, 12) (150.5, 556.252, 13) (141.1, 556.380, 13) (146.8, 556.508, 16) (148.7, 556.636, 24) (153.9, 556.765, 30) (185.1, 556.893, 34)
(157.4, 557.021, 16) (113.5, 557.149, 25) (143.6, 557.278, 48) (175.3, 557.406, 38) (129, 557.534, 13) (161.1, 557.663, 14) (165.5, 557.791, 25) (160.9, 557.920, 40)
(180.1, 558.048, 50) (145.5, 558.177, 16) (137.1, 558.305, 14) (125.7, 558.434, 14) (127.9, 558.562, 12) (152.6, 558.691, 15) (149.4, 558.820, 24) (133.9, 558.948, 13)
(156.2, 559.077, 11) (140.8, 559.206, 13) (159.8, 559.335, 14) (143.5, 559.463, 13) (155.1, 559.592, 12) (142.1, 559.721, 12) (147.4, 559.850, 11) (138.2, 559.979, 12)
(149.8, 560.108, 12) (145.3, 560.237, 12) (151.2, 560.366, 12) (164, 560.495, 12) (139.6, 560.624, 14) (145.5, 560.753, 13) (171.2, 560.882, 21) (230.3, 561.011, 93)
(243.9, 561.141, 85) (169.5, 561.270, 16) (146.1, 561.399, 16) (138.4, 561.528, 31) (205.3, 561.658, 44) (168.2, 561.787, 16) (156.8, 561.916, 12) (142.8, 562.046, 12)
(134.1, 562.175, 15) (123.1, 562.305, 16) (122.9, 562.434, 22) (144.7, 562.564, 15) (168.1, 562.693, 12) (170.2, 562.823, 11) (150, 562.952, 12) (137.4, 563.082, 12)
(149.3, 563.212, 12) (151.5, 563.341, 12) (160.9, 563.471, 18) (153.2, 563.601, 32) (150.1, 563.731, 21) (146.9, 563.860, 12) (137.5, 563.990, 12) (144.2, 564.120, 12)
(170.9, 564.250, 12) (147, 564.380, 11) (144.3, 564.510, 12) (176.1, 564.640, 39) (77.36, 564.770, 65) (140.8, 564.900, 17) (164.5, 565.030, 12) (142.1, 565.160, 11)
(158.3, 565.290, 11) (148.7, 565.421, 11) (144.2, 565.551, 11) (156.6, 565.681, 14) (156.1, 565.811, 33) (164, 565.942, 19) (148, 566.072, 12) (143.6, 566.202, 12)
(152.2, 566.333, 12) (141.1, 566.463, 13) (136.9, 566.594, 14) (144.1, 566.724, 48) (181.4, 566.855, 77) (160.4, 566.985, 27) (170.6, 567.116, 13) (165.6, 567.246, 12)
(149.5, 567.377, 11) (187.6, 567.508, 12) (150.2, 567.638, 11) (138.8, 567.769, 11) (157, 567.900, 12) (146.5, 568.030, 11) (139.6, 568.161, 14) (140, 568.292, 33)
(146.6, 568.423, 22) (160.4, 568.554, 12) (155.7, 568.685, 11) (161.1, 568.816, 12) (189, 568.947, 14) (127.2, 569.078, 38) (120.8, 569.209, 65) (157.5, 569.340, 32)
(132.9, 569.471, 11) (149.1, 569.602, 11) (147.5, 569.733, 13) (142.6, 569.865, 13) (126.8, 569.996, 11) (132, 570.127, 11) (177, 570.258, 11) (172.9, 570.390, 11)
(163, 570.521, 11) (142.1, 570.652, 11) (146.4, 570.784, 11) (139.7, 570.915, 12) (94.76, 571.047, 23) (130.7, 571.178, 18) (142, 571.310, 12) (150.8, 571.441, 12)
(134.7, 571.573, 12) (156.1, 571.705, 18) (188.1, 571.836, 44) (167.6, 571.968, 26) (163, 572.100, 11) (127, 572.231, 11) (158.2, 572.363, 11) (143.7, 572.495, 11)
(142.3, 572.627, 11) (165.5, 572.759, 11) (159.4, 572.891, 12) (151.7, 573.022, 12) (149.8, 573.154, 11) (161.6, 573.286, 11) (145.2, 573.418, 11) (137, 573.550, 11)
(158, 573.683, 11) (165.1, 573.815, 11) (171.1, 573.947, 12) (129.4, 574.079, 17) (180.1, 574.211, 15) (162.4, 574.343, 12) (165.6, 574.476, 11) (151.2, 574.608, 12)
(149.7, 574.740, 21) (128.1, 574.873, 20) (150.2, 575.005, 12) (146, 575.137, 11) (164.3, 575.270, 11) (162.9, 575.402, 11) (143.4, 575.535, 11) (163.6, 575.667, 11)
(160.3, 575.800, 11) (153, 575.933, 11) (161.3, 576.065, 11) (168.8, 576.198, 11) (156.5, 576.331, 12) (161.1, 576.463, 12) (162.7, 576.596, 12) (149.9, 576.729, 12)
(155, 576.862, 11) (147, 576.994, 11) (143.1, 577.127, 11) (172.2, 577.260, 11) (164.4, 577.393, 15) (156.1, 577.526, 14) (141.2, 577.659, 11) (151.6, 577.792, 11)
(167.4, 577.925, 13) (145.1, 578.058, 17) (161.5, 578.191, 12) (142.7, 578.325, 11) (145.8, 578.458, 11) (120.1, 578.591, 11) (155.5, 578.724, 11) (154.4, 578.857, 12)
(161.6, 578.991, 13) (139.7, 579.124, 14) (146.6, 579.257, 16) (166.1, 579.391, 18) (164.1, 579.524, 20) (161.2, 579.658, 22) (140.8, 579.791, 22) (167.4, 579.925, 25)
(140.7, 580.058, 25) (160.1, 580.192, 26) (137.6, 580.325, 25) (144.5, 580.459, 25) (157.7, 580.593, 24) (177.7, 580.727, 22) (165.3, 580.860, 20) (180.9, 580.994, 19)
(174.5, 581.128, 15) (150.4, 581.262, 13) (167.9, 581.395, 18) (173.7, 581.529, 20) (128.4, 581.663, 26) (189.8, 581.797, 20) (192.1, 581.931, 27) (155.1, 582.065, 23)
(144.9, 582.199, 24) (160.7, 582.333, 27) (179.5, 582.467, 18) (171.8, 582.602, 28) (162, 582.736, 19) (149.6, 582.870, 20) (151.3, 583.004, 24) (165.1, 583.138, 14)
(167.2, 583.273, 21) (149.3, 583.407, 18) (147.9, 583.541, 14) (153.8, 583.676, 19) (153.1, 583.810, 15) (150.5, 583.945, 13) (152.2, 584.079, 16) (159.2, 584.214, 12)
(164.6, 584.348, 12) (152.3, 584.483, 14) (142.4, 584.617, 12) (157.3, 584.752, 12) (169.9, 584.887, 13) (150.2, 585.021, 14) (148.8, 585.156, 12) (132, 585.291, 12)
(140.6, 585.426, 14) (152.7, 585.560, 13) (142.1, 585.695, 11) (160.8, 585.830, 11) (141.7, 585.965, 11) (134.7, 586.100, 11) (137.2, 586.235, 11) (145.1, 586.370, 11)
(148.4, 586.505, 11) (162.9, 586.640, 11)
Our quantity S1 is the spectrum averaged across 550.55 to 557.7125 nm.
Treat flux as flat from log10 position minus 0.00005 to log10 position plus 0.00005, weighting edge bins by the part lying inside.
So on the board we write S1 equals 152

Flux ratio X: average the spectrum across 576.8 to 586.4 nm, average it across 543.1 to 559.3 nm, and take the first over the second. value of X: 1.04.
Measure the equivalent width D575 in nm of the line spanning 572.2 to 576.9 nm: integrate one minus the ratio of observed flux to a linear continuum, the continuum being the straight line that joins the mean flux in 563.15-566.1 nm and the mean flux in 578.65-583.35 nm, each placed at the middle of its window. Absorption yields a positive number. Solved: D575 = 0.03 nm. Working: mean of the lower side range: 149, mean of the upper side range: 160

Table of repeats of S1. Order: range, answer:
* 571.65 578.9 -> 155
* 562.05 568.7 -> 150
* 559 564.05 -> 155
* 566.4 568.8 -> 154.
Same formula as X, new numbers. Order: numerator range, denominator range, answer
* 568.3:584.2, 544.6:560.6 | 1.04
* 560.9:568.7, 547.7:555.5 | 1.03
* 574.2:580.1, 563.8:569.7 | 1.03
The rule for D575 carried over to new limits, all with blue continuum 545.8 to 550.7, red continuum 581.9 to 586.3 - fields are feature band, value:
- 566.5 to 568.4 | -0.06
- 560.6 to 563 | -0.22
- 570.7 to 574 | 0.03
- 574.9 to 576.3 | -0.04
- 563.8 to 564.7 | -0.02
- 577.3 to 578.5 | -0.01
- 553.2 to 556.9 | -0.28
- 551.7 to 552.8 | 0.03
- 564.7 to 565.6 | 0.06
